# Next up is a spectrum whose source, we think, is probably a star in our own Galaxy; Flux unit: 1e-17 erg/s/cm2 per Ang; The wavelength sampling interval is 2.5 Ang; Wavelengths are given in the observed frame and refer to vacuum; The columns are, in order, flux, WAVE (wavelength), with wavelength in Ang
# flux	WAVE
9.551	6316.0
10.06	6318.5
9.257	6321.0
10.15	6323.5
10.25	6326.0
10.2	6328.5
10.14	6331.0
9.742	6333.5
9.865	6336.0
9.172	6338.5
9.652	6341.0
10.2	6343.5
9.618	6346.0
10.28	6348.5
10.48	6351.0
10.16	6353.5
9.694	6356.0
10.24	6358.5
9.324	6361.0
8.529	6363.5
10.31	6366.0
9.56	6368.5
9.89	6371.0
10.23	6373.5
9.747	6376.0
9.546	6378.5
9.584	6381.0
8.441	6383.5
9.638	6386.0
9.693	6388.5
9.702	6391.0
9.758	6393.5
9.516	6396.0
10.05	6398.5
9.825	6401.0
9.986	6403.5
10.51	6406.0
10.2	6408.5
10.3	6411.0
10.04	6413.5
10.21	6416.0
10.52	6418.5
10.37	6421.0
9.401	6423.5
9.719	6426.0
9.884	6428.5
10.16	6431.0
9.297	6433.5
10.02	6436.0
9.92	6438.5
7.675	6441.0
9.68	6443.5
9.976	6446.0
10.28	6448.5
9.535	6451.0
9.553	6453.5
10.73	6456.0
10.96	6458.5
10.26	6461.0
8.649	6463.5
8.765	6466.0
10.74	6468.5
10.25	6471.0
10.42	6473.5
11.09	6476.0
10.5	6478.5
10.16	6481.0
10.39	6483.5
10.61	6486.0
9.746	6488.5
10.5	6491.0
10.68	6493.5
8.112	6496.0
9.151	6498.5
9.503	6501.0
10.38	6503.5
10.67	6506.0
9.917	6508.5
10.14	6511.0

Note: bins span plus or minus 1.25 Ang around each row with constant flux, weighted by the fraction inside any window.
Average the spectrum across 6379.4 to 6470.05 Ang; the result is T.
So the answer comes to 9.82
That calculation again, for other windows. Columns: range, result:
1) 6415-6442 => 9.76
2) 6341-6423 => 9.87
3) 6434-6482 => 9.94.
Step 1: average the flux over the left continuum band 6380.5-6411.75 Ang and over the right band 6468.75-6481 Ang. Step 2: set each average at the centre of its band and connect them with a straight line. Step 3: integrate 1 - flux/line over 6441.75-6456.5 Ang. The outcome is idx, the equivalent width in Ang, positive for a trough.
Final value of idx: 0.6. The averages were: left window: 9.78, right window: 10.5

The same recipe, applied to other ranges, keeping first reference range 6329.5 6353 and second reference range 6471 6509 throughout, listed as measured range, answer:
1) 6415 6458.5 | 0.9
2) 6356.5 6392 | 1.3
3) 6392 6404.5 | 0.2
